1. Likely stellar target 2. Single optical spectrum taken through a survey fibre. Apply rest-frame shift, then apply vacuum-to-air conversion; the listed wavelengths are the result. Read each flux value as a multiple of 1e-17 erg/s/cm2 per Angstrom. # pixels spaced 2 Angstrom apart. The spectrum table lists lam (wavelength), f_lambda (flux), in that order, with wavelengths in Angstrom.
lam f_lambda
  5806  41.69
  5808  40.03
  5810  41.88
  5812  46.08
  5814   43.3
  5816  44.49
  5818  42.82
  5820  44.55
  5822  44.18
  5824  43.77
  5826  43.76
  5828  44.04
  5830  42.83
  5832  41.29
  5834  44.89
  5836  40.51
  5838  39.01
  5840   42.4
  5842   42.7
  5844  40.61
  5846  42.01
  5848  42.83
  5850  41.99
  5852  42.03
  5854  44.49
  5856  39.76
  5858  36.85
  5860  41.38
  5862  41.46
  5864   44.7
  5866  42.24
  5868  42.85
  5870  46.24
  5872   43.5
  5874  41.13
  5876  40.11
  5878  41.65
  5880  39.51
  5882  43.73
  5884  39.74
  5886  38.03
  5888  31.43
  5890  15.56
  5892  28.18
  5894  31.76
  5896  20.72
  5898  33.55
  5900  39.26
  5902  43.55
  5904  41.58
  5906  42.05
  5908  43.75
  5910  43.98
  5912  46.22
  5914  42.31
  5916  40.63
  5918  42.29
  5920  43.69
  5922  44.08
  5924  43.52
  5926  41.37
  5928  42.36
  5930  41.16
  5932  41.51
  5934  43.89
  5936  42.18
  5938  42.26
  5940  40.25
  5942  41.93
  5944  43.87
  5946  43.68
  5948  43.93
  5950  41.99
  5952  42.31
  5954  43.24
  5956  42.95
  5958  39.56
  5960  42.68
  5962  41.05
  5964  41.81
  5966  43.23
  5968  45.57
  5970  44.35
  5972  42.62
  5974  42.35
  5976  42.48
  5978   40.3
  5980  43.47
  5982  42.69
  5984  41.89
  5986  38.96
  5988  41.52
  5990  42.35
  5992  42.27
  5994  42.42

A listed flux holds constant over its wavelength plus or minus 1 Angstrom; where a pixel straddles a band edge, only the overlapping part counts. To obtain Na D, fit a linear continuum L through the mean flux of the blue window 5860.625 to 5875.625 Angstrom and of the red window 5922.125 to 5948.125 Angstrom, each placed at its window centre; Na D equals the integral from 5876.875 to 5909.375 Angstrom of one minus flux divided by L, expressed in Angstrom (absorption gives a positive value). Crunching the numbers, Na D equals 5.2 Angstrom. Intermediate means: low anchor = 43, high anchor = 42.5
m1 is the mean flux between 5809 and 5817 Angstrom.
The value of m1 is 43.9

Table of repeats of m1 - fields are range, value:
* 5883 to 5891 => 31.2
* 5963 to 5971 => 43.7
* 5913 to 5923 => 42.6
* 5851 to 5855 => 43.3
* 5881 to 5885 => 41.7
